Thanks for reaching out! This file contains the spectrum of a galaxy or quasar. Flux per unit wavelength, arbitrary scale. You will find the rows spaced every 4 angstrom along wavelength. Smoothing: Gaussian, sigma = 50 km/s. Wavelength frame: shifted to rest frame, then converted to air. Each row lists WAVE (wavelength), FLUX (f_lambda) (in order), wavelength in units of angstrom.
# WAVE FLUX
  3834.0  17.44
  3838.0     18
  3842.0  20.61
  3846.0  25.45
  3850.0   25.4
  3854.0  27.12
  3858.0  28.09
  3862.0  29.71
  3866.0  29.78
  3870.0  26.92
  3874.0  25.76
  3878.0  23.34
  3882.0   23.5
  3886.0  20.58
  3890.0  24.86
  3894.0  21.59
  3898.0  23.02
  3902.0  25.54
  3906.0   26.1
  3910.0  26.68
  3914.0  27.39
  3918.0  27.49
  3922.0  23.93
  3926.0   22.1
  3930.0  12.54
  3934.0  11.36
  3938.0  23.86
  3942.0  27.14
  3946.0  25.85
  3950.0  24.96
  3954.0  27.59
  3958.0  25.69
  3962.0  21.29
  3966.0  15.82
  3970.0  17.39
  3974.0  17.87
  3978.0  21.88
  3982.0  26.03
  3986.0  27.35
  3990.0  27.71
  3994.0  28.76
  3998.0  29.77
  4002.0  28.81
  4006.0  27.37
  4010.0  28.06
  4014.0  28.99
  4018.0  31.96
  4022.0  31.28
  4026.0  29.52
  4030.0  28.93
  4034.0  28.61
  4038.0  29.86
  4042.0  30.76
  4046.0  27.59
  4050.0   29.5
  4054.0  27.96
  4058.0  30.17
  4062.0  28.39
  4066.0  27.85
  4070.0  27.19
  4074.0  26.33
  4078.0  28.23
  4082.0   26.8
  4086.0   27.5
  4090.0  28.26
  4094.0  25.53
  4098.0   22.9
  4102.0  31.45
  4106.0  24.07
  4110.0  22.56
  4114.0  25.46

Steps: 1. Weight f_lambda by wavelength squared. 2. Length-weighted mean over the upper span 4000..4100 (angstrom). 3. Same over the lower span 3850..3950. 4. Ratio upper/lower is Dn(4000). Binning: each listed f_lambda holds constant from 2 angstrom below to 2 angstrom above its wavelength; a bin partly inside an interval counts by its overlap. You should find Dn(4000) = 1.3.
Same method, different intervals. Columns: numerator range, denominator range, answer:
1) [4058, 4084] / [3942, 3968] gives 1.23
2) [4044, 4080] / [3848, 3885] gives 1.17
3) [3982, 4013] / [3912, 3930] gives 1.23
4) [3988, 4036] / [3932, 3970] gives 1.35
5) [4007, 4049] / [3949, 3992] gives 1.32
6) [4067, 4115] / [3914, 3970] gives 1.28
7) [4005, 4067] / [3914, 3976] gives 1.40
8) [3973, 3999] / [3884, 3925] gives 1.09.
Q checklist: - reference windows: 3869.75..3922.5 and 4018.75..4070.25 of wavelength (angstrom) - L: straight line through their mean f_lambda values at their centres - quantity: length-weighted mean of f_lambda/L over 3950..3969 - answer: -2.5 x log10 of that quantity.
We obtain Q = 0.178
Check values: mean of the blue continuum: 24.7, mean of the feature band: 22.6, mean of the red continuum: 29.2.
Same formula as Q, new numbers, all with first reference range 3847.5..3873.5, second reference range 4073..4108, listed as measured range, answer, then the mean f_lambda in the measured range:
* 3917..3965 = 0.21 mag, 22.6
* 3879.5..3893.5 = 0.20 mag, 22.8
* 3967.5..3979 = 0.41 mag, 18.7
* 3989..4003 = -0.07 mag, 28.8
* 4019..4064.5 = -0.09 mag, 29.4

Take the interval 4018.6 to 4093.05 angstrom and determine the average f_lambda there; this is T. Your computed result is 28.6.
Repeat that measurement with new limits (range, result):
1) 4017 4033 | 30.2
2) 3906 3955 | 23.4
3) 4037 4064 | 29.2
